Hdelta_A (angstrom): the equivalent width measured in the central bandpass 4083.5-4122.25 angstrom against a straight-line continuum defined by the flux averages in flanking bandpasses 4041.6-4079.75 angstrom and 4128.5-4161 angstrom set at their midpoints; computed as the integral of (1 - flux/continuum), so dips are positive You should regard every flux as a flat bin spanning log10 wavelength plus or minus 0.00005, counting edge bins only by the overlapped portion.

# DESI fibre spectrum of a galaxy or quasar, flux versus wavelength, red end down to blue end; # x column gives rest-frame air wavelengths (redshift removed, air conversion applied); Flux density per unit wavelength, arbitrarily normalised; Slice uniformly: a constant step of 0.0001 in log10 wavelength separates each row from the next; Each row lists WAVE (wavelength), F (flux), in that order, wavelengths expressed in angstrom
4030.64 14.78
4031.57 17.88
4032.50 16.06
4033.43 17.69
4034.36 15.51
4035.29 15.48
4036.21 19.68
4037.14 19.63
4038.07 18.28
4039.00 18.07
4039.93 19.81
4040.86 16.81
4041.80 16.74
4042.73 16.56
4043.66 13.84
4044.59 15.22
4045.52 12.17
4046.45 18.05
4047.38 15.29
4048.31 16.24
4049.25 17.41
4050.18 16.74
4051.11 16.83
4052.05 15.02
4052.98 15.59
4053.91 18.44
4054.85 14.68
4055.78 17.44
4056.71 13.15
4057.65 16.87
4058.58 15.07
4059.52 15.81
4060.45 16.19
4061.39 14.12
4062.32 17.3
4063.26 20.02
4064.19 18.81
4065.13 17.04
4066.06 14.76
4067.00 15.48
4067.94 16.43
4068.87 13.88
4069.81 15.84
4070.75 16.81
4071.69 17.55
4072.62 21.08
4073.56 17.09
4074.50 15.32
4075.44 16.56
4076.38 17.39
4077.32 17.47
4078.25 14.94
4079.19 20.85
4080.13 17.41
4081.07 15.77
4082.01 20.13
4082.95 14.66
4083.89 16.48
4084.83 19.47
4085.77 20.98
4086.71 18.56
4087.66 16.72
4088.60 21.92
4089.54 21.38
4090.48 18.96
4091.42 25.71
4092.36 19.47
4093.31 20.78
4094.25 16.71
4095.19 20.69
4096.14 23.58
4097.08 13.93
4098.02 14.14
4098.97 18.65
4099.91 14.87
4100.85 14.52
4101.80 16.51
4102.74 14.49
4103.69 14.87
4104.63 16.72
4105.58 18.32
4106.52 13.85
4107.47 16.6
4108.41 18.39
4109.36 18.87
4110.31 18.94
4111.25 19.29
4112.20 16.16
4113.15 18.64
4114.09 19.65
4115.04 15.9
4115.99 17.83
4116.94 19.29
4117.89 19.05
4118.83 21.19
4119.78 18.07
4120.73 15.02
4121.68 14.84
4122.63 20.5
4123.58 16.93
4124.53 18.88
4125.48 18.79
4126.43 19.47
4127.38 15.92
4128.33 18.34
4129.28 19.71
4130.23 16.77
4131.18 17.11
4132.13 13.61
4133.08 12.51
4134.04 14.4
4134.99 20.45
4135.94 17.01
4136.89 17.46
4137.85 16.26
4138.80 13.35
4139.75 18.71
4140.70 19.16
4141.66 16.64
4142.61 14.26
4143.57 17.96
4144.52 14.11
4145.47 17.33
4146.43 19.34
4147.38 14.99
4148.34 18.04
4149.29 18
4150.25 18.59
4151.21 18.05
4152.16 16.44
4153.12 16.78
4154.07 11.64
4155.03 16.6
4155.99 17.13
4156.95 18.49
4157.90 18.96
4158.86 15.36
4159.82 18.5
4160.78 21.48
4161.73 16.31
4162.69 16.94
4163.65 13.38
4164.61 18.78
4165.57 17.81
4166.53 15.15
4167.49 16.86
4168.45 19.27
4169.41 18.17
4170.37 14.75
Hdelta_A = -3.3 angstrom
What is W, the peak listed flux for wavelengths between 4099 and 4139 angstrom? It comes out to 21.19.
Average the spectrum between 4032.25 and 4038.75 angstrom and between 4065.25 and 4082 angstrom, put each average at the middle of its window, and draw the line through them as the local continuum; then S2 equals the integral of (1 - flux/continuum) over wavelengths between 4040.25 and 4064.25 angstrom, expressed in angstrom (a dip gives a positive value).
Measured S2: 1.5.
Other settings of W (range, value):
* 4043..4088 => 21.08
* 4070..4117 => 25.71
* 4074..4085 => 20.85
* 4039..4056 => 19.81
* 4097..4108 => 18.65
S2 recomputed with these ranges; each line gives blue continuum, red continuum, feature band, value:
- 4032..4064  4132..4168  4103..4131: -1.8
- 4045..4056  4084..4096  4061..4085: 1.8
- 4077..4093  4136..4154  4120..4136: 0.3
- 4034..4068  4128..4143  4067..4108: -2.6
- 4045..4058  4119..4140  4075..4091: -1.8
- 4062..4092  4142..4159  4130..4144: 0.5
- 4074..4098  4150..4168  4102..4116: 0.7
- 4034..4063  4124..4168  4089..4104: -1.3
